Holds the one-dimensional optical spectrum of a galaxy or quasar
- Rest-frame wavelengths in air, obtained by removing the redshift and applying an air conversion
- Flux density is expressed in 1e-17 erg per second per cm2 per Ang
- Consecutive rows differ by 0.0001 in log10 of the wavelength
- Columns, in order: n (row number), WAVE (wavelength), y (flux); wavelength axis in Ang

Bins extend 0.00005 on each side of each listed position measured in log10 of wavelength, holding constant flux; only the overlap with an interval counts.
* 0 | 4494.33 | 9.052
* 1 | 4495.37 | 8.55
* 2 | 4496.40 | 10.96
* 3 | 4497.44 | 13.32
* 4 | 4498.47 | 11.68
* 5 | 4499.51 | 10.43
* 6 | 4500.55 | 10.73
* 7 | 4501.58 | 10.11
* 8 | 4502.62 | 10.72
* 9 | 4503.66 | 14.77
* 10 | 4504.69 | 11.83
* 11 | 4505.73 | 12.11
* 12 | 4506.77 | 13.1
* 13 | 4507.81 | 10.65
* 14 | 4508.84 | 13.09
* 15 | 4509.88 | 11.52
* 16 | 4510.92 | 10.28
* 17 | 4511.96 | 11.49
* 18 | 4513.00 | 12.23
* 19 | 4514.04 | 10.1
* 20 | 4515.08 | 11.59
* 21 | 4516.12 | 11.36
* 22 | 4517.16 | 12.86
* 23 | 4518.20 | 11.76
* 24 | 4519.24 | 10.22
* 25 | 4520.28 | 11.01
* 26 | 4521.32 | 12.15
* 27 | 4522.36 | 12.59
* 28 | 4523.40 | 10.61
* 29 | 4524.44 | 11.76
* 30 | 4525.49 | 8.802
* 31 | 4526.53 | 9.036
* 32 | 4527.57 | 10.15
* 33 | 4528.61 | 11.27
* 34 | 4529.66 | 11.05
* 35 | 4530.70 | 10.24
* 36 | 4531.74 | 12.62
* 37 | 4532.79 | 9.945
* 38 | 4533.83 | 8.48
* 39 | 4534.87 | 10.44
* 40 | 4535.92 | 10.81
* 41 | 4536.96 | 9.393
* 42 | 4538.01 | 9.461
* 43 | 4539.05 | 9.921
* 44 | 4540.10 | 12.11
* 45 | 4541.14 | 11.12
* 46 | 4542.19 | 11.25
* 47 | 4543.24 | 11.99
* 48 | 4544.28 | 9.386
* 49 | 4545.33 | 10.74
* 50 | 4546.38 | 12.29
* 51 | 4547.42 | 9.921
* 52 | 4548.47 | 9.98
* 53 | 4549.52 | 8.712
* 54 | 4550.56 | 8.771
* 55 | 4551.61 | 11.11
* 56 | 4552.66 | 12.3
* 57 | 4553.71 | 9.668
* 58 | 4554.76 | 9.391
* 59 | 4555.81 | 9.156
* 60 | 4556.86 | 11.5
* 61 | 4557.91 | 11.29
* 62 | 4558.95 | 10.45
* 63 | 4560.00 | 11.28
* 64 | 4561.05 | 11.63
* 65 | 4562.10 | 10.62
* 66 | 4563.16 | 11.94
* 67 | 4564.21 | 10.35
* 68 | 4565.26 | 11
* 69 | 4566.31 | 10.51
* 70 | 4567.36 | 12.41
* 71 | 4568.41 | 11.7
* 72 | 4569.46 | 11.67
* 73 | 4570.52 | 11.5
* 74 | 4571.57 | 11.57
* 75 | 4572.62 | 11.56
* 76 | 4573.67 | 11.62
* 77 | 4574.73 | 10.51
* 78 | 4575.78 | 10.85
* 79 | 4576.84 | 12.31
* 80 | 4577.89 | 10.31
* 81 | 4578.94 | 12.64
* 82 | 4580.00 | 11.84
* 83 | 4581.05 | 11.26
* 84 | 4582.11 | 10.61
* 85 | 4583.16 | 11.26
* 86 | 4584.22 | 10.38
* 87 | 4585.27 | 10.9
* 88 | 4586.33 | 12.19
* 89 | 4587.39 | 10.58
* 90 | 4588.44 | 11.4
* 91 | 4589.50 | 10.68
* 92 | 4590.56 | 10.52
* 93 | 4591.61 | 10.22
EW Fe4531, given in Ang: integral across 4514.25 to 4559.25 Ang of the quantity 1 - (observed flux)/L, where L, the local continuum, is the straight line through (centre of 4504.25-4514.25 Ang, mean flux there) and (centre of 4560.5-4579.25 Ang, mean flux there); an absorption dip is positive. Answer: 3.40 Ang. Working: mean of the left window 11.7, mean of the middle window 10.7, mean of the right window 11.4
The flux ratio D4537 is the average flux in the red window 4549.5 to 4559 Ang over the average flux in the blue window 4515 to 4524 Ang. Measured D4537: 0.89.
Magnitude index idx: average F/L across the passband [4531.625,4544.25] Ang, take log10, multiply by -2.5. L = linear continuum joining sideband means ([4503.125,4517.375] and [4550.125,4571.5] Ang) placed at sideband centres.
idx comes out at 0.08 mag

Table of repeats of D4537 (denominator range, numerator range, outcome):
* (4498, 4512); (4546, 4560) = 0.89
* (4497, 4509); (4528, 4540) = 0.88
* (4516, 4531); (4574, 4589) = 1.02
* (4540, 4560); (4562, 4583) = 1.07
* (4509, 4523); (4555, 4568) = 0.95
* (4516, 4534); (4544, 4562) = 0.96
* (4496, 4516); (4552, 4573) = 0.95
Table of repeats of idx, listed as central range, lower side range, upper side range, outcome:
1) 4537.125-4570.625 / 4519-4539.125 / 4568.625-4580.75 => 0.03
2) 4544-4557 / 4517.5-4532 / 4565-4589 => 0.10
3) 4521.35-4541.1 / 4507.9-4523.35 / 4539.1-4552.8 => 0.06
